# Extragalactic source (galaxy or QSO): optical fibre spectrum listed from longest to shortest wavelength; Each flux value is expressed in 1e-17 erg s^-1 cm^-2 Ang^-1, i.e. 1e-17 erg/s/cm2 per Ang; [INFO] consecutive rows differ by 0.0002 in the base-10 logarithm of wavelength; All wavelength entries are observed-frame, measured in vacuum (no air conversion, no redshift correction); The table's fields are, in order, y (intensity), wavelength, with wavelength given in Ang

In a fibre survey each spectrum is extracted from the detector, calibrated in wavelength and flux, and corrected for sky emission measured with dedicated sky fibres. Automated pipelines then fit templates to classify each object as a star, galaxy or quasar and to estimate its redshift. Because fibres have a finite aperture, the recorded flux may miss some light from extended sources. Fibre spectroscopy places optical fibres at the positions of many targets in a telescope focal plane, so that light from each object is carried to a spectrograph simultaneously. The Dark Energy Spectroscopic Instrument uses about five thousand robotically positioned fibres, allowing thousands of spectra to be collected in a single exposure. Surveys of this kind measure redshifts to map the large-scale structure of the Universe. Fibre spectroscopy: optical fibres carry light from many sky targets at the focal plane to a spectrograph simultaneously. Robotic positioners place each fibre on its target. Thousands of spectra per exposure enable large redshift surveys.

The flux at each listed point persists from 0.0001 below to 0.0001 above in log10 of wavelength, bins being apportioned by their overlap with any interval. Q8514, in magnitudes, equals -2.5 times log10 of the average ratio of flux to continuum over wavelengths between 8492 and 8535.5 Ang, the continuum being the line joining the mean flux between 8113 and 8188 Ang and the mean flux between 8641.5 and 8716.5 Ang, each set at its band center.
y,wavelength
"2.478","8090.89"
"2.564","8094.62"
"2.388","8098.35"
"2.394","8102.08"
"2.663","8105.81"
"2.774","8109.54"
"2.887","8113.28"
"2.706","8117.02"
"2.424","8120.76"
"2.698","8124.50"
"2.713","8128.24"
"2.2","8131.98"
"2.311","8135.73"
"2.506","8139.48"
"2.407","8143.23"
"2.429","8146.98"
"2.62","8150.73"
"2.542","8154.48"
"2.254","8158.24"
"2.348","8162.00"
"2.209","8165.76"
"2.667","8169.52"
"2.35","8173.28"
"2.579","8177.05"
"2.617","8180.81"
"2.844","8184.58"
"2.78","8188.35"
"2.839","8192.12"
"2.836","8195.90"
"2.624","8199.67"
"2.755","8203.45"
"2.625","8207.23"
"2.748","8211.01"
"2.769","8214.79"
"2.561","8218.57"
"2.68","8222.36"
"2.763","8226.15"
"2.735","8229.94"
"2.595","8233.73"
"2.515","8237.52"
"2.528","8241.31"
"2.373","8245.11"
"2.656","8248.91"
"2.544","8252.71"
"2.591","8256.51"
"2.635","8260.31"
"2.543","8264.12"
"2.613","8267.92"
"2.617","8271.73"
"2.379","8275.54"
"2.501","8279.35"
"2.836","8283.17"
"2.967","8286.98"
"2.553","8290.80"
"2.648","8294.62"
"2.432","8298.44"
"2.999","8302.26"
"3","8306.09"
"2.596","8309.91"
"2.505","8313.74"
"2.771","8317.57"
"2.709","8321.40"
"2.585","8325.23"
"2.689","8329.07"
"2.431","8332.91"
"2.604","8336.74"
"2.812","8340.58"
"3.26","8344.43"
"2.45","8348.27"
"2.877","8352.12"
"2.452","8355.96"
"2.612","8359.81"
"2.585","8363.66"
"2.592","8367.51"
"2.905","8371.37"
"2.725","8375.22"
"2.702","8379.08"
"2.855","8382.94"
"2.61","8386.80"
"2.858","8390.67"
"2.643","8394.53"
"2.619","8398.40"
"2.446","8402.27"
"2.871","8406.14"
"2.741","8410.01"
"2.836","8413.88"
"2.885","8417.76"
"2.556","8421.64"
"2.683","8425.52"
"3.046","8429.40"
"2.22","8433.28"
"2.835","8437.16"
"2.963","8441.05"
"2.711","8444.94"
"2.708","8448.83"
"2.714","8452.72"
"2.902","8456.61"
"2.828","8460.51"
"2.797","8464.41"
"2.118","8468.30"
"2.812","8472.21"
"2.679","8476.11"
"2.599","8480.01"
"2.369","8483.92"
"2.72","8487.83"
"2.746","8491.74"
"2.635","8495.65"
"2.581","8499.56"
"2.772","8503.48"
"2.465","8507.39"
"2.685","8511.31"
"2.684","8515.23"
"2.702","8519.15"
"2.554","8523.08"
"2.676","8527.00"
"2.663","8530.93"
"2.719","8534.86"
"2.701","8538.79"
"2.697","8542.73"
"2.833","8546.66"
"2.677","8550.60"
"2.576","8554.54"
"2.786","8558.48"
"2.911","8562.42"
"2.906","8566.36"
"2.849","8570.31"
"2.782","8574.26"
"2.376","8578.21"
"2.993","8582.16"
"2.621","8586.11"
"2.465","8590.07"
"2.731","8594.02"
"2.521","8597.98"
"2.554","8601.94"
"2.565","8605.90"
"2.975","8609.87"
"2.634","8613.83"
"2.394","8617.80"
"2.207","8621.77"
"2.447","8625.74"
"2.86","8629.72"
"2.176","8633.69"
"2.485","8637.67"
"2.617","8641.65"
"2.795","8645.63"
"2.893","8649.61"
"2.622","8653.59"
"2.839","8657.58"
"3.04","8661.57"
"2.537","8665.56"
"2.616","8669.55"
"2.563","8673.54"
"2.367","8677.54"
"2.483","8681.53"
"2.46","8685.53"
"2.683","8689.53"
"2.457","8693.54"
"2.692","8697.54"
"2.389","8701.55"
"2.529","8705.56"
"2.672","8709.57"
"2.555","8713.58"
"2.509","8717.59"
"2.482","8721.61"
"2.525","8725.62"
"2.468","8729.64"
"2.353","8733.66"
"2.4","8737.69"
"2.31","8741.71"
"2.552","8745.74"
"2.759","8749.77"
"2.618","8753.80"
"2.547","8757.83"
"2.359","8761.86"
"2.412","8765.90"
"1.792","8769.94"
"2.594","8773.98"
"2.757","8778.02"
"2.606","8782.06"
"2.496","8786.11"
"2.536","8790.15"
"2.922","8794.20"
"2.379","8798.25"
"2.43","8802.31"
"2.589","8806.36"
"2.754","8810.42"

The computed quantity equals -0.03 mag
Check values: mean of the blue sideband 2.51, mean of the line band 2.65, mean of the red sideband 2.62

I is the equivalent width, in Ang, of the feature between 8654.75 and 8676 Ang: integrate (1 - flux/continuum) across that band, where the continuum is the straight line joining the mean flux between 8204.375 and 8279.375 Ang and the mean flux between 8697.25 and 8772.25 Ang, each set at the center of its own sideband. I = -1.9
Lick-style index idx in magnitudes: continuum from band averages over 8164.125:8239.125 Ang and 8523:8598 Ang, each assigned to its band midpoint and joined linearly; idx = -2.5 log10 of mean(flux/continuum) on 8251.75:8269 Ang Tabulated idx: 0.03 mag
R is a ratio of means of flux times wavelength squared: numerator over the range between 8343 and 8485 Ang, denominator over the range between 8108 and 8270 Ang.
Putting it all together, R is 1.10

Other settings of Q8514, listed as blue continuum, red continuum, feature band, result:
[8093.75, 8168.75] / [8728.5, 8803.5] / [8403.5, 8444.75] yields -0.107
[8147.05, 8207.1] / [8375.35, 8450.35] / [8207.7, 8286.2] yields 0.006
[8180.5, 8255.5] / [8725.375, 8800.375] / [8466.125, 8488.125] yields 0.019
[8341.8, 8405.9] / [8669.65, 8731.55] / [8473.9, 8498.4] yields 0.007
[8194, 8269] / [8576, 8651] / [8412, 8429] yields -0.061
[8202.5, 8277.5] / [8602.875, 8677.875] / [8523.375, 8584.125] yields -0.050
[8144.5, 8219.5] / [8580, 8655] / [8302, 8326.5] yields -0.050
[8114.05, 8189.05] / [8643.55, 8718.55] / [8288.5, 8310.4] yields -0.072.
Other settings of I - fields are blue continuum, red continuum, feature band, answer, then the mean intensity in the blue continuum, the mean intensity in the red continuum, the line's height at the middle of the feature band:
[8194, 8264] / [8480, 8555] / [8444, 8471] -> -0.3 Ang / 2.64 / 2.66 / 2.65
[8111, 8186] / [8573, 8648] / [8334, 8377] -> -2.7 Ang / 2.51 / 2.59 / 2.55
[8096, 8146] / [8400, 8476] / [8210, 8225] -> -0.5 Ang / 2.54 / 2.72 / 2.6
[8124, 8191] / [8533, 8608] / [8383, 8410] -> -0.8 Ang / 2.5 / 2.7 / 2.62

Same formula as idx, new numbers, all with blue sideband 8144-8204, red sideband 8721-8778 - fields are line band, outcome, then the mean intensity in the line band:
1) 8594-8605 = -0.04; 2.58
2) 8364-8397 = -0.08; 2.73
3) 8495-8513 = -0.05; 2.63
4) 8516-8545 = -0.07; 2.68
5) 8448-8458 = -0.11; 2.78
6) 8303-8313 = -0.10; 2.79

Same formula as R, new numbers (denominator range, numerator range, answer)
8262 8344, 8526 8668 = 1.07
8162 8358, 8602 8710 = 1.07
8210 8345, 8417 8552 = 1.06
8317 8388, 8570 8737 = 1.03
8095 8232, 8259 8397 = 1.08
